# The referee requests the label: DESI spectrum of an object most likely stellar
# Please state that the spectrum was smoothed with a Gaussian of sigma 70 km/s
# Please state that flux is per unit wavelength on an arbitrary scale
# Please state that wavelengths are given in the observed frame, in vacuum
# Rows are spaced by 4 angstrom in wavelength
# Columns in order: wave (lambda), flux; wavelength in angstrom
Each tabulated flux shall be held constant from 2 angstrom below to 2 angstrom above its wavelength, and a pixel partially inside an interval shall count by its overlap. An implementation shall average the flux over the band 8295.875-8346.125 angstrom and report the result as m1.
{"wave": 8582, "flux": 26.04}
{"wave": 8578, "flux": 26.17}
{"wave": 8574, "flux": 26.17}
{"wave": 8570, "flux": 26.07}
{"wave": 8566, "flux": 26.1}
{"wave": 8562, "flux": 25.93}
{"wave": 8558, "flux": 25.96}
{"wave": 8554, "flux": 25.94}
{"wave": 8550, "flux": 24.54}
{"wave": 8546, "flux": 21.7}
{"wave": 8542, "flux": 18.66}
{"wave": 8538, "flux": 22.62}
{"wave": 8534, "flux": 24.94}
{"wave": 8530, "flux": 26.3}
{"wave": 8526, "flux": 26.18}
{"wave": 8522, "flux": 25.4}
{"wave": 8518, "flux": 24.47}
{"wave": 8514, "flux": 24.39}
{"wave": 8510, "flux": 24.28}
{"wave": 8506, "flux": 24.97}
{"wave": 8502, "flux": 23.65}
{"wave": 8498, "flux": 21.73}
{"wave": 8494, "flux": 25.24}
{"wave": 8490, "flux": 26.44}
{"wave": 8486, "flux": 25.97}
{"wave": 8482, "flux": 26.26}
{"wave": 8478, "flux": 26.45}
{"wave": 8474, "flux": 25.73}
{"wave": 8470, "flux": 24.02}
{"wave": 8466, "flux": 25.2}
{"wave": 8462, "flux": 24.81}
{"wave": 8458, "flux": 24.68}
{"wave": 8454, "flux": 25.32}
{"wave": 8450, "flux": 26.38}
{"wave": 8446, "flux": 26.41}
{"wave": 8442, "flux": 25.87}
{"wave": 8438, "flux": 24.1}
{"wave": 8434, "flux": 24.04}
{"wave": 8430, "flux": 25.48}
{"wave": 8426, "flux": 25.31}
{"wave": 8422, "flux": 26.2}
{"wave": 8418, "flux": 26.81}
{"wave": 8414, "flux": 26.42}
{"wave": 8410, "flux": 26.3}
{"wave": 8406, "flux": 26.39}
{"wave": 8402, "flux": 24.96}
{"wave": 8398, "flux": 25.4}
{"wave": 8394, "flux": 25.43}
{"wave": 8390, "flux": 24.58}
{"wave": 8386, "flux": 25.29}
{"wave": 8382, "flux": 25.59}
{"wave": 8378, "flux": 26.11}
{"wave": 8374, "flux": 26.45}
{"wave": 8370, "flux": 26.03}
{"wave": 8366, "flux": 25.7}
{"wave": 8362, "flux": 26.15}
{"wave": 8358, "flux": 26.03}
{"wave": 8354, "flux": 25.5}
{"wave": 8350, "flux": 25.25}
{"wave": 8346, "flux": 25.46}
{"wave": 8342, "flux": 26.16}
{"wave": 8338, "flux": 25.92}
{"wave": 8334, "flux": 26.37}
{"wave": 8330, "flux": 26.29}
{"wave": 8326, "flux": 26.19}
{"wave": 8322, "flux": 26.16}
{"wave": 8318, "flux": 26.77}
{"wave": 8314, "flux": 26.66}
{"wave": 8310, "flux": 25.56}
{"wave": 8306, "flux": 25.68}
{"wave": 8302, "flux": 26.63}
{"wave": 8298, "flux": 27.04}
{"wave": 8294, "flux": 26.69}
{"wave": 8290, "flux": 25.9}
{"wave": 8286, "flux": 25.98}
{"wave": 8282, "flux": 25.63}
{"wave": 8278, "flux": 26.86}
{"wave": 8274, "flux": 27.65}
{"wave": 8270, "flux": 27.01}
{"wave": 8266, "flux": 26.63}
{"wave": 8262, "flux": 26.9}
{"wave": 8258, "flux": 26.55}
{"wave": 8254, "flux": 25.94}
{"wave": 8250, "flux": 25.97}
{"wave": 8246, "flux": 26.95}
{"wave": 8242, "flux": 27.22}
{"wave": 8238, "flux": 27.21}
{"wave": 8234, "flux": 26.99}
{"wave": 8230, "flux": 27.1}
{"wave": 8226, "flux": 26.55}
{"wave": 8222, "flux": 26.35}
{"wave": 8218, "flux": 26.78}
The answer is 26.3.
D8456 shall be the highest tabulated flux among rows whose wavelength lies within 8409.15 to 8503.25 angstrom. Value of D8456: 26.81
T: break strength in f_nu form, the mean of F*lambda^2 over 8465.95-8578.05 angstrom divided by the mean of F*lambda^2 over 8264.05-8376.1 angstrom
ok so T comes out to 0.99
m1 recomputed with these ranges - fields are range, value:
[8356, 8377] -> 26.1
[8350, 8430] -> 25.8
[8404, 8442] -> 25.7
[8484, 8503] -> 24.7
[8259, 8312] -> 26.5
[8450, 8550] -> 24.6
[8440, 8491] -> 25.6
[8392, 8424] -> 26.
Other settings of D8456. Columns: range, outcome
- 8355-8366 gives 26.15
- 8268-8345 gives 27.65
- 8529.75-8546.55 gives 26.3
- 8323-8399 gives 26.45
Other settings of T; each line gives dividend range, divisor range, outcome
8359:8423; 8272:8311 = 1.00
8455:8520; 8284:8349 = 0.99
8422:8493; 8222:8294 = 1.00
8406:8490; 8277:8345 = 1.01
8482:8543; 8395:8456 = 0.97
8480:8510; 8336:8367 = 1.00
